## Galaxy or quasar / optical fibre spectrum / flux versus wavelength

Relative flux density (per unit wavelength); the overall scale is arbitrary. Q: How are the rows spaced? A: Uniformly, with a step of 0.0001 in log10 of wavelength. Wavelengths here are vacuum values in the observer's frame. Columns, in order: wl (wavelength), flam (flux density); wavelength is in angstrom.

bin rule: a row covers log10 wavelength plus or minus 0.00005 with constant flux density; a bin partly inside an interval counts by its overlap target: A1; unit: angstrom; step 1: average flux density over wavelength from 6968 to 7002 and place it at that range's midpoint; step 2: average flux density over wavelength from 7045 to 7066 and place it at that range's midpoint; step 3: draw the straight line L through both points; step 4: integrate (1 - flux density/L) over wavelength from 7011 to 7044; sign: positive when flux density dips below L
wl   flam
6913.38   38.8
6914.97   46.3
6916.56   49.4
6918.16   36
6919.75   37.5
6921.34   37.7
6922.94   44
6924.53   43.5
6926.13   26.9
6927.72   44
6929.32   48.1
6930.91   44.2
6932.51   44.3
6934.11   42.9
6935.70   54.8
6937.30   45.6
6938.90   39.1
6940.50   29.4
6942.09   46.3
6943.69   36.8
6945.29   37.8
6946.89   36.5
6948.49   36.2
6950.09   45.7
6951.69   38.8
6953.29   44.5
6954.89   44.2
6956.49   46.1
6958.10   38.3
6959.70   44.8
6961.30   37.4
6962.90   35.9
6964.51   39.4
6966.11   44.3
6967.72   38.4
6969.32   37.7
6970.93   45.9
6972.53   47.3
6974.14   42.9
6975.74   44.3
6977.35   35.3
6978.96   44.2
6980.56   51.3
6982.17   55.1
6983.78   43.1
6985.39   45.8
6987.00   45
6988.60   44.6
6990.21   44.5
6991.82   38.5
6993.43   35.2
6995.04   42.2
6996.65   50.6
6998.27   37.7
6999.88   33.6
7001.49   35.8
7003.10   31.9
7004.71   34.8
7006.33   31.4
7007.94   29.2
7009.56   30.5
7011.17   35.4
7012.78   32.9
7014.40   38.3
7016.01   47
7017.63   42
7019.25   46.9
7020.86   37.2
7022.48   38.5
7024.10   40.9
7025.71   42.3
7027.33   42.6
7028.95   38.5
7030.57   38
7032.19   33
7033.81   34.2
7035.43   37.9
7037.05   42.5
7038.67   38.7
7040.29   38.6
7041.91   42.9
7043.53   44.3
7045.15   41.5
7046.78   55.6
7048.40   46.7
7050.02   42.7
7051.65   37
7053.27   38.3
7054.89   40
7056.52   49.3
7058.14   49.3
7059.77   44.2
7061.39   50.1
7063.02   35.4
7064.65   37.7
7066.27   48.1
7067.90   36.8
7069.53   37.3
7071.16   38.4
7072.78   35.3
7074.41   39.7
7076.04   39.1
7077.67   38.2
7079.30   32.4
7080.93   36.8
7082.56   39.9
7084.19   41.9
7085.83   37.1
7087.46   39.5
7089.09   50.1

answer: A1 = 2.88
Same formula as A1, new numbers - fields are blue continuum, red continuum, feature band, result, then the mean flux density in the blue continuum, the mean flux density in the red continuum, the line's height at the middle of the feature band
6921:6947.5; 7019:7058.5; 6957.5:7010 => 1.0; 41.4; 41.3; 41.4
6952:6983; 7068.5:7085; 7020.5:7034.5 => 0.6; 42.9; 37.9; 40.2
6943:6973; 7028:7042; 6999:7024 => 1.5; 40.8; 38.1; 38.9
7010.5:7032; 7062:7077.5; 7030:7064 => -2.3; 39.9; 38.8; 39.3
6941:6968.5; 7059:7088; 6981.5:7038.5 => 1.0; 40.6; 39.3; 40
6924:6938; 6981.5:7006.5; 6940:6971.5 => 1.7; 43.8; 40.8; 42.6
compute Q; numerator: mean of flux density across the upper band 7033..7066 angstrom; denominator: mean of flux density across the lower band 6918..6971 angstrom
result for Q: 1.0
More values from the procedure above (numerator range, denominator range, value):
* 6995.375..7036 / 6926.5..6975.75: 0.90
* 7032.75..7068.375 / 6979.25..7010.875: 1.06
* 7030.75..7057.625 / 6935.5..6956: 1.01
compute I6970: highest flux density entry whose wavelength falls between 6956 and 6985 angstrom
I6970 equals 55.1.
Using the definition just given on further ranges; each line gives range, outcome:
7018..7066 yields 55.6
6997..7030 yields 47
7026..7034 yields 42.6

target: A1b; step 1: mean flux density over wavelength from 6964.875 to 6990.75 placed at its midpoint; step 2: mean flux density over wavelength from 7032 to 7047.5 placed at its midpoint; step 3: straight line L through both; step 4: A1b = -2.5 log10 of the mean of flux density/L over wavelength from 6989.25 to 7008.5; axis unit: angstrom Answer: 0.16 mag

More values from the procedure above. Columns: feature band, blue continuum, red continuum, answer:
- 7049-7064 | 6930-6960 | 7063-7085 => -0.11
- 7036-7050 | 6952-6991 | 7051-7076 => -0.05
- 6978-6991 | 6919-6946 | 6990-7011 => -0.23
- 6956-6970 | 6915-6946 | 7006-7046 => 0.01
